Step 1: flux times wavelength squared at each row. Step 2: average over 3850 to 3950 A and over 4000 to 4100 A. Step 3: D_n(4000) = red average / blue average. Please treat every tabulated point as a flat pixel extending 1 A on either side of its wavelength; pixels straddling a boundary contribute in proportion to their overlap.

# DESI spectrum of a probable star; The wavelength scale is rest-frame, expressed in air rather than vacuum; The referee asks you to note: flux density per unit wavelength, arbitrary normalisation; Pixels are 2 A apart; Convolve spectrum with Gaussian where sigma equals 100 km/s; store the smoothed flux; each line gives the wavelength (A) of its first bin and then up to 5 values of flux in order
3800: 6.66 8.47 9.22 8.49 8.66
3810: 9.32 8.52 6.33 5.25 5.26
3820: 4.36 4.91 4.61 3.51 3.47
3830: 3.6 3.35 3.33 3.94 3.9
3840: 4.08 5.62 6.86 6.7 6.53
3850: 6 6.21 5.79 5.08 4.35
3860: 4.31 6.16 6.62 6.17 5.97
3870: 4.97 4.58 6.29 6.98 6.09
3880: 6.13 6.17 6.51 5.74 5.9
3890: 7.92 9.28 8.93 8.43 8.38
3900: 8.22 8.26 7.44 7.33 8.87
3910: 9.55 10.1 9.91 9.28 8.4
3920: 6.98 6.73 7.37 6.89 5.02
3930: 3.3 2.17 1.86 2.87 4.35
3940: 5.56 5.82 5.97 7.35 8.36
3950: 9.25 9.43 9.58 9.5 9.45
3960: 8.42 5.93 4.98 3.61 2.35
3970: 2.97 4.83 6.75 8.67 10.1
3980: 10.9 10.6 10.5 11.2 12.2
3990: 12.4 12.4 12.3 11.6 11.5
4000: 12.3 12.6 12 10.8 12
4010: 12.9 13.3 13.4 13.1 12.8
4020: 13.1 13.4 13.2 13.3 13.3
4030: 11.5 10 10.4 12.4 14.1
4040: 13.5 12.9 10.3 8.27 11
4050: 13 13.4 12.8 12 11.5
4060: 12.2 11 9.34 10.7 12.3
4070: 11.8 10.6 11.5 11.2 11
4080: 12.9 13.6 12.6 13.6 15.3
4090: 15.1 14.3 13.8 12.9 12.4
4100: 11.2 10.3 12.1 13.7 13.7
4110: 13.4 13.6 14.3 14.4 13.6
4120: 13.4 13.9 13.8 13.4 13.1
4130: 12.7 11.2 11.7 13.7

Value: 2.02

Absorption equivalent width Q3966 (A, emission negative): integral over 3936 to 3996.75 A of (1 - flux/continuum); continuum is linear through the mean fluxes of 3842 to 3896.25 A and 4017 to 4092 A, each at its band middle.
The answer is 8.6 A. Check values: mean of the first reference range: 6.28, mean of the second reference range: 12.2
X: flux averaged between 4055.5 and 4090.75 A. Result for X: 12.1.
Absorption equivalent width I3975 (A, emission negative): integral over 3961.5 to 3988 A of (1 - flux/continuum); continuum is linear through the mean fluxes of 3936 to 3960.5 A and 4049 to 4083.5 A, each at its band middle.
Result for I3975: 3.7 A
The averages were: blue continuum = 7.54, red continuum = 11.8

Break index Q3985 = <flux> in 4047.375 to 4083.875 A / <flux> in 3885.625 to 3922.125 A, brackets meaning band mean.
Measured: 1.4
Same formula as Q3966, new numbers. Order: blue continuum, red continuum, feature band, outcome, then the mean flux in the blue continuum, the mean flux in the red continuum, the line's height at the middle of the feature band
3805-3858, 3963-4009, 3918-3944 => 9.6 A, 5.5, 9.55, 8.11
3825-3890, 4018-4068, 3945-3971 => 5.4 A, 5.38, 12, 8.95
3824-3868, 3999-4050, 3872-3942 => 5.1 A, 5.04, 12.2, 7.5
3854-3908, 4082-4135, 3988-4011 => -4.6 A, 6.65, 13.2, 10.1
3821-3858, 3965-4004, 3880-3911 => -5.0 A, 4.85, 9.53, 6.65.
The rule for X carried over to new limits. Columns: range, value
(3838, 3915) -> 6.76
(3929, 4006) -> 8.09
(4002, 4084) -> 12.1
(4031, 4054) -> 11.8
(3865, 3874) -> 5.52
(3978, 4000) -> 11.5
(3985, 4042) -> 12.4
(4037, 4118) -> 12.5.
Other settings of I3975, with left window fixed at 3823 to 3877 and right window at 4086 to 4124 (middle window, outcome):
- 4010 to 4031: -4.6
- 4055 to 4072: 1.1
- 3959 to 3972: 6.1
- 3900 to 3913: -2.9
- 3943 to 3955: 0.1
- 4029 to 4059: -0.9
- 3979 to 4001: -4.4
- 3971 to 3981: 1.1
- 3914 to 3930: 0.6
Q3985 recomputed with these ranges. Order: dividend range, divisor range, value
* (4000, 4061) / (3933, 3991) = 1.65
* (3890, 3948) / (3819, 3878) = 1.36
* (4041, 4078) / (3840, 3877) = 1.97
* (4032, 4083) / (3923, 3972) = 1.98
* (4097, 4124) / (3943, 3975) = 1.93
